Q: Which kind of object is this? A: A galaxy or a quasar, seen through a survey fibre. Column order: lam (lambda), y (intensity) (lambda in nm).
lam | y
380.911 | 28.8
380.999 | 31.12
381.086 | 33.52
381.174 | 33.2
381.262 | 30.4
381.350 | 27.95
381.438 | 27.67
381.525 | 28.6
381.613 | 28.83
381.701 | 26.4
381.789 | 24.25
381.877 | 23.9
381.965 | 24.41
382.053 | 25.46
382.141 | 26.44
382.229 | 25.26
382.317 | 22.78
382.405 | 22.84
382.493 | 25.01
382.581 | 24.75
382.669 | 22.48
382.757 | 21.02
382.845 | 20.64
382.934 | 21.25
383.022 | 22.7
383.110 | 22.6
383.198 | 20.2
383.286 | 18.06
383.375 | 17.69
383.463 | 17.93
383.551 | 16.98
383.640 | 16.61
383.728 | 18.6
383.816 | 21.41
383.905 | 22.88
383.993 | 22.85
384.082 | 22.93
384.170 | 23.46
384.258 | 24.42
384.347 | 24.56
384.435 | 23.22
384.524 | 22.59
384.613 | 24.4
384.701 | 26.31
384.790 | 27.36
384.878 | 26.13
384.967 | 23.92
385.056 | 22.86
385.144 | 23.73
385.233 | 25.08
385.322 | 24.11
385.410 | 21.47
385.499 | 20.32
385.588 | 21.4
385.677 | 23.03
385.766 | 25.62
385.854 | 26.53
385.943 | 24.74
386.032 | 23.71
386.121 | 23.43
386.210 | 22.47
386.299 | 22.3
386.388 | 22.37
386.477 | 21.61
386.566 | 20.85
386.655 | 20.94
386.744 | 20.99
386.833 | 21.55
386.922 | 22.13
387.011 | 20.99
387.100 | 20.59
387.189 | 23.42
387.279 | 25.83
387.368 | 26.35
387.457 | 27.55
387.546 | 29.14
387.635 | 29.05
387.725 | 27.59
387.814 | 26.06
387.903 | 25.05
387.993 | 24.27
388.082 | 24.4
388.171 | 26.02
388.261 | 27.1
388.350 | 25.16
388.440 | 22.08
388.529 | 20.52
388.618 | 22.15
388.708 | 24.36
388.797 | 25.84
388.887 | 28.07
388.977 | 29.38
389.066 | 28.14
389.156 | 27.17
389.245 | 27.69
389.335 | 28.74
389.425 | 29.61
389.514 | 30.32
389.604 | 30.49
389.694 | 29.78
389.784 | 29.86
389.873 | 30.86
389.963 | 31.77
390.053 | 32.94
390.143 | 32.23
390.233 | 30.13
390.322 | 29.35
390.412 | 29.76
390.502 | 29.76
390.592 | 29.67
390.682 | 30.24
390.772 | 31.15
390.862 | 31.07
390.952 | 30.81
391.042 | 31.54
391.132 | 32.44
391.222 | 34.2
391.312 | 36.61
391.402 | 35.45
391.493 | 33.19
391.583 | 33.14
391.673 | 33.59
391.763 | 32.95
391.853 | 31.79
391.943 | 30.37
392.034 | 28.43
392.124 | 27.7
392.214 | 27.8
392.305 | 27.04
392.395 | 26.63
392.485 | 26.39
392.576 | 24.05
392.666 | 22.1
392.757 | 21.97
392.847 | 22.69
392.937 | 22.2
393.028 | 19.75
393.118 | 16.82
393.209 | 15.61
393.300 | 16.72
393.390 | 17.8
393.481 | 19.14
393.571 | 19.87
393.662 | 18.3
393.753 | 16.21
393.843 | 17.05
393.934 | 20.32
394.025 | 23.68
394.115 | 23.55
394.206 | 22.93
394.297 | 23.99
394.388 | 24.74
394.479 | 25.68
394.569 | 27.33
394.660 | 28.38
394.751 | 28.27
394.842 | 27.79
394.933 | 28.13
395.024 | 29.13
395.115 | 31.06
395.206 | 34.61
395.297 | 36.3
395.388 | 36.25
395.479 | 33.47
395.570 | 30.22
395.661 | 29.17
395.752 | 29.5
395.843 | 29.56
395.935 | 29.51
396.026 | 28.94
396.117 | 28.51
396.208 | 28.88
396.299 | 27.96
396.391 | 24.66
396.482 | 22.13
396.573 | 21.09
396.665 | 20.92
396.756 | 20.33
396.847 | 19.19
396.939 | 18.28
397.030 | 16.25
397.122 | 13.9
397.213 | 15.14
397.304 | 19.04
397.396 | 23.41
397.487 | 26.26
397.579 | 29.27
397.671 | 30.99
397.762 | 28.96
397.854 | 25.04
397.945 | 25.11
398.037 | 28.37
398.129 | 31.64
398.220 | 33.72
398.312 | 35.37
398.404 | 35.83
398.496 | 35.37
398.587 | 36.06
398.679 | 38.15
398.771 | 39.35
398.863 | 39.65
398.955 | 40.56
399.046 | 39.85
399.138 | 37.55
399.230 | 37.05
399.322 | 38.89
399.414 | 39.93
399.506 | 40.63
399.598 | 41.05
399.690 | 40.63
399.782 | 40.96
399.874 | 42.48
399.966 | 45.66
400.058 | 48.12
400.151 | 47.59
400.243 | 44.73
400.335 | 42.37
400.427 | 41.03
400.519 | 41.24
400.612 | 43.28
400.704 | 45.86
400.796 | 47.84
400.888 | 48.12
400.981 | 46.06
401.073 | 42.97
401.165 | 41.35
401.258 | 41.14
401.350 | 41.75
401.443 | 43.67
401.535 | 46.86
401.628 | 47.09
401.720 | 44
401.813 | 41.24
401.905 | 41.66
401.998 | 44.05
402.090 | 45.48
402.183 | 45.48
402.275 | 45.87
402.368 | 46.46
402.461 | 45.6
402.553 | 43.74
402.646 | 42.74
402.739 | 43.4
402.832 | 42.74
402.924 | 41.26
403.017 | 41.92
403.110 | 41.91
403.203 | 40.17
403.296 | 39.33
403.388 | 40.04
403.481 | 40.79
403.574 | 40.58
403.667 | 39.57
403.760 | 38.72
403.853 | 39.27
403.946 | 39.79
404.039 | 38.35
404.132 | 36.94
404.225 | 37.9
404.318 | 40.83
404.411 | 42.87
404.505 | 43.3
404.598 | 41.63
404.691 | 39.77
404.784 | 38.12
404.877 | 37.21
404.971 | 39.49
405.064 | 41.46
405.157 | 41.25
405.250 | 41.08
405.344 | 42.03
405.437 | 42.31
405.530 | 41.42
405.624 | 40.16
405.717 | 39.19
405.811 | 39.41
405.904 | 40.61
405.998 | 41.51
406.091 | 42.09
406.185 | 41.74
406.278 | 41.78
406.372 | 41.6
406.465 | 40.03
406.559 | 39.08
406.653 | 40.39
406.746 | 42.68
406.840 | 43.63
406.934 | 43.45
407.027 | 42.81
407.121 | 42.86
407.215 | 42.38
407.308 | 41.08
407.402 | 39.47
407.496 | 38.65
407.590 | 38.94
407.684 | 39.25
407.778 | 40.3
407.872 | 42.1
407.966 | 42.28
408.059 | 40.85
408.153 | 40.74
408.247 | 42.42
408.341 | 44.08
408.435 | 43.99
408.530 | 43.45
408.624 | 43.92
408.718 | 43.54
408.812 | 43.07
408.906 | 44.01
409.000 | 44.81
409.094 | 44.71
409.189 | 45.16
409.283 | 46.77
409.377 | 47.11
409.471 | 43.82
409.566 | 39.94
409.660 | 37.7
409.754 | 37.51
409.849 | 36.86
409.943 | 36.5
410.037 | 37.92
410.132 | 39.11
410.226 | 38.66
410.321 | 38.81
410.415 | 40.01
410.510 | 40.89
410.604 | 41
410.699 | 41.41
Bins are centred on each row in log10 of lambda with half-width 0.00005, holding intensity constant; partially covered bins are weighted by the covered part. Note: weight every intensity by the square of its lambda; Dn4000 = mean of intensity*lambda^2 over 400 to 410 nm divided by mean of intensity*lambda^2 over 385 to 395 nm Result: 1.8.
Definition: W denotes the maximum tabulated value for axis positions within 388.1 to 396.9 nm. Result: 36.61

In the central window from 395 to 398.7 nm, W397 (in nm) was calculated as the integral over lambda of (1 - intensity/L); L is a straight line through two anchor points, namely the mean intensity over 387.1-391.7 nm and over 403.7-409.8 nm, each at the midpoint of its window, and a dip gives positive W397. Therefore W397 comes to 0.70 nm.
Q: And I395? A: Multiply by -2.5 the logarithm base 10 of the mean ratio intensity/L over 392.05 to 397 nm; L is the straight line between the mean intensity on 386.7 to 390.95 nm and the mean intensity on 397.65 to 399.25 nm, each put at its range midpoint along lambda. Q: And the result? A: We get 0.26 mag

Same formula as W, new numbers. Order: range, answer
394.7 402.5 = 48.12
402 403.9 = 46.46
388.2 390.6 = 32.94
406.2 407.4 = 43.63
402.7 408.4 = 44.08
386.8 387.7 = 29.14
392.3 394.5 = 27.04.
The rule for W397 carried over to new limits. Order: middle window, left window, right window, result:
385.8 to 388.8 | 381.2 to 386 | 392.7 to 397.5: -0.05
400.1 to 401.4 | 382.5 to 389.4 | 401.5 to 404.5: -0.14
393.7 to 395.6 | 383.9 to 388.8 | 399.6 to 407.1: 0.34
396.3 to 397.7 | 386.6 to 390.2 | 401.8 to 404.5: 0.55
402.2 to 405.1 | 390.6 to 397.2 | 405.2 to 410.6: -0.34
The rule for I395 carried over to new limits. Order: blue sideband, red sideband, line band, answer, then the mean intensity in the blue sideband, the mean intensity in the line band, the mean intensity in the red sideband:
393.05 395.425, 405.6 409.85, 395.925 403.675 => -0.16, 24.1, 36.8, 41.8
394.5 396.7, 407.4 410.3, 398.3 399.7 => -0.20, 28.8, 38.5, 41.5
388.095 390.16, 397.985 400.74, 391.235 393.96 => 0.26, 27.7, 24.9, 39.7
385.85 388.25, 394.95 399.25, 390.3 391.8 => -0.22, 24.1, 32.1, 29.1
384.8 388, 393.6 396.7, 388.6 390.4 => -0.17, 23.8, 29.1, 26.7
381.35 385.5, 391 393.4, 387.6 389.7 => -0.04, 23.2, 26.6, 27.1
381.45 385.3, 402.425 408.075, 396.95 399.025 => 0.19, 23.2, 29.4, 40.9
